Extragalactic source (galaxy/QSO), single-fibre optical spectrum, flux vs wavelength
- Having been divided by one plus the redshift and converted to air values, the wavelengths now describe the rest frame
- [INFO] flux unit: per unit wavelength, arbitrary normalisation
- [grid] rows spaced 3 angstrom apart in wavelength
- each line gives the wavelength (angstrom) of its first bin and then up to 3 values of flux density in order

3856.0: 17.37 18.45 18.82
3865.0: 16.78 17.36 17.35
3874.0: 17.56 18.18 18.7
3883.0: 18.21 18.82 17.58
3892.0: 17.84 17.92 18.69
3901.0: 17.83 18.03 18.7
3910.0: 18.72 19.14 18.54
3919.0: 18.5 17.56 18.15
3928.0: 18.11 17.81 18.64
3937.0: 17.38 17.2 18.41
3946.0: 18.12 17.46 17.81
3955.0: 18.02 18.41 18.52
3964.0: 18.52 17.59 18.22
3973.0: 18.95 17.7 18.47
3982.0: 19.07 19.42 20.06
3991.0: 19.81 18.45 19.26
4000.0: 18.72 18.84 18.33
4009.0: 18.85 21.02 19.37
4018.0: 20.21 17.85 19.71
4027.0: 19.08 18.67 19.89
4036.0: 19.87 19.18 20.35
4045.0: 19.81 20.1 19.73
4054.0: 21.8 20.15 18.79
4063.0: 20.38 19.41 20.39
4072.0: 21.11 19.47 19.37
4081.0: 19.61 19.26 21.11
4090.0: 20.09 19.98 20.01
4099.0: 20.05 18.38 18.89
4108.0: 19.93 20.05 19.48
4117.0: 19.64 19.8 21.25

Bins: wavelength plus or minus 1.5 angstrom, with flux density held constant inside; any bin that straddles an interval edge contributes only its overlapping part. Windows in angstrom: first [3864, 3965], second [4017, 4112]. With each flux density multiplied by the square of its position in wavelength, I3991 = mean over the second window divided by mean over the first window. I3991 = 1.2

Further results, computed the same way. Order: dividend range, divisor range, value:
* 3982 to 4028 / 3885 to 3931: 1.11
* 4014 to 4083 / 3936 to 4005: 1.11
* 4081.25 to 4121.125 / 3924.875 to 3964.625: 1.18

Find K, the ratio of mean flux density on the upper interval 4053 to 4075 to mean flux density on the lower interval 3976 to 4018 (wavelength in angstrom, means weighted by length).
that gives 1.05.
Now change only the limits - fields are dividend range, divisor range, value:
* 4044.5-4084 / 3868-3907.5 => 1.11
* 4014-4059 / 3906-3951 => 1.09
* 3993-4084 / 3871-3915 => 1.07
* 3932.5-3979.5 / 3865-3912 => 1.00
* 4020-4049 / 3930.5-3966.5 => 1.08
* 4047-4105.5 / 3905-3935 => 1.08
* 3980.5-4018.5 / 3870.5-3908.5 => 1.07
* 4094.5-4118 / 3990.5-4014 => 1.02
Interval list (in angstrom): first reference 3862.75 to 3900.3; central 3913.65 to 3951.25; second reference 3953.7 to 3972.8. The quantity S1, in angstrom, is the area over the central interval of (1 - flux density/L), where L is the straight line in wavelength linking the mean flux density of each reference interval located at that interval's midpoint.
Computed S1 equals 0.3 angstrom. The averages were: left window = 17.9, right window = 18.3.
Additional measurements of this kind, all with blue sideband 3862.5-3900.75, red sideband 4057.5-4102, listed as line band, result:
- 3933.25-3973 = 1.3 angstrom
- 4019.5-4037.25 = 0.2 angstrom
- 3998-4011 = 0.2 angstrom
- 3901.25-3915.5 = -0.3 angstrom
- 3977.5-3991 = -0.3 angstrom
